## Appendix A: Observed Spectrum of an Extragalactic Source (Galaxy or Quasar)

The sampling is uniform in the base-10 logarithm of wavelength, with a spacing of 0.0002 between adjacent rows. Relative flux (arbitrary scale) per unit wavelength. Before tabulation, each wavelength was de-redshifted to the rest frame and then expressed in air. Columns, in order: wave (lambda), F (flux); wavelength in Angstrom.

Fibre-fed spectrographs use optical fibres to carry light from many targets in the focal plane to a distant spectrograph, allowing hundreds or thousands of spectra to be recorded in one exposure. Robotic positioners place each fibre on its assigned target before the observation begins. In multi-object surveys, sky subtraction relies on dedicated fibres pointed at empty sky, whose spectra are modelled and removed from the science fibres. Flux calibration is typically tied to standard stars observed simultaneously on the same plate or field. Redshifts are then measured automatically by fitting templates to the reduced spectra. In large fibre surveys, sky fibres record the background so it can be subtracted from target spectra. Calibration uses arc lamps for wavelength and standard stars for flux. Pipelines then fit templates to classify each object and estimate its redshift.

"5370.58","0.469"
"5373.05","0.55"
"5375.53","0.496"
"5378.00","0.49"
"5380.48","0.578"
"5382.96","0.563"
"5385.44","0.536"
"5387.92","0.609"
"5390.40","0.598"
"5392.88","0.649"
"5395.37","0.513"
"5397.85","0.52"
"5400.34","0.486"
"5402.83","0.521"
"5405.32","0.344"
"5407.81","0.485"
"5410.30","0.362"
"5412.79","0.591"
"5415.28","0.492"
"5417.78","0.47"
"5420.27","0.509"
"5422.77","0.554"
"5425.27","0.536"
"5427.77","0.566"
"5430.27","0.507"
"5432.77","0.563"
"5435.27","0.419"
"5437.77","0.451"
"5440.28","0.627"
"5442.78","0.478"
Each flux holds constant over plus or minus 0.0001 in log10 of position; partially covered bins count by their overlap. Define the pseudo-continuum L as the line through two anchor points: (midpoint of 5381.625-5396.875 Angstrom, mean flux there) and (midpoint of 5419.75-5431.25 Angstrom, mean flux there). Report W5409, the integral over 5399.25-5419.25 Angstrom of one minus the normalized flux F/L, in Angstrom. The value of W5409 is 3.1 Angstrom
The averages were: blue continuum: 0.577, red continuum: 0.536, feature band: 0.469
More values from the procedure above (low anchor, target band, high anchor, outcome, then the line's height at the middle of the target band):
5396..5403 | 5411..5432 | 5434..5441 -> -1.2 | 0.497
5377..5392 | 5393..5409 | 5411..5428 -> 1.6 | 0.546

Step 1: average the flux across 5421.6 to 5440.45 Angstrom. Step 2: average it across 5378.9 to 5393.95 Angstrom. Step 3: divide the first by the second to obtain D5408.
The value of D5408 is 0.89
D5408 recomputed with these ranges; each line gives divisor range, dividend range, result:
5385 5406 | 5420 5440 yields 0.97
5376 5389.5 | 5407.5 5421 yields 0.88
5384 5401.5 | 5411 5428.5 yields 0.94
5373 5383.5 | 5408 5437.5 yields 0.95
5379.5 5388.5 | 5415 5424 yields 0.89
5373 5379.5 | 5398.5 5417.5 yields 0.93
